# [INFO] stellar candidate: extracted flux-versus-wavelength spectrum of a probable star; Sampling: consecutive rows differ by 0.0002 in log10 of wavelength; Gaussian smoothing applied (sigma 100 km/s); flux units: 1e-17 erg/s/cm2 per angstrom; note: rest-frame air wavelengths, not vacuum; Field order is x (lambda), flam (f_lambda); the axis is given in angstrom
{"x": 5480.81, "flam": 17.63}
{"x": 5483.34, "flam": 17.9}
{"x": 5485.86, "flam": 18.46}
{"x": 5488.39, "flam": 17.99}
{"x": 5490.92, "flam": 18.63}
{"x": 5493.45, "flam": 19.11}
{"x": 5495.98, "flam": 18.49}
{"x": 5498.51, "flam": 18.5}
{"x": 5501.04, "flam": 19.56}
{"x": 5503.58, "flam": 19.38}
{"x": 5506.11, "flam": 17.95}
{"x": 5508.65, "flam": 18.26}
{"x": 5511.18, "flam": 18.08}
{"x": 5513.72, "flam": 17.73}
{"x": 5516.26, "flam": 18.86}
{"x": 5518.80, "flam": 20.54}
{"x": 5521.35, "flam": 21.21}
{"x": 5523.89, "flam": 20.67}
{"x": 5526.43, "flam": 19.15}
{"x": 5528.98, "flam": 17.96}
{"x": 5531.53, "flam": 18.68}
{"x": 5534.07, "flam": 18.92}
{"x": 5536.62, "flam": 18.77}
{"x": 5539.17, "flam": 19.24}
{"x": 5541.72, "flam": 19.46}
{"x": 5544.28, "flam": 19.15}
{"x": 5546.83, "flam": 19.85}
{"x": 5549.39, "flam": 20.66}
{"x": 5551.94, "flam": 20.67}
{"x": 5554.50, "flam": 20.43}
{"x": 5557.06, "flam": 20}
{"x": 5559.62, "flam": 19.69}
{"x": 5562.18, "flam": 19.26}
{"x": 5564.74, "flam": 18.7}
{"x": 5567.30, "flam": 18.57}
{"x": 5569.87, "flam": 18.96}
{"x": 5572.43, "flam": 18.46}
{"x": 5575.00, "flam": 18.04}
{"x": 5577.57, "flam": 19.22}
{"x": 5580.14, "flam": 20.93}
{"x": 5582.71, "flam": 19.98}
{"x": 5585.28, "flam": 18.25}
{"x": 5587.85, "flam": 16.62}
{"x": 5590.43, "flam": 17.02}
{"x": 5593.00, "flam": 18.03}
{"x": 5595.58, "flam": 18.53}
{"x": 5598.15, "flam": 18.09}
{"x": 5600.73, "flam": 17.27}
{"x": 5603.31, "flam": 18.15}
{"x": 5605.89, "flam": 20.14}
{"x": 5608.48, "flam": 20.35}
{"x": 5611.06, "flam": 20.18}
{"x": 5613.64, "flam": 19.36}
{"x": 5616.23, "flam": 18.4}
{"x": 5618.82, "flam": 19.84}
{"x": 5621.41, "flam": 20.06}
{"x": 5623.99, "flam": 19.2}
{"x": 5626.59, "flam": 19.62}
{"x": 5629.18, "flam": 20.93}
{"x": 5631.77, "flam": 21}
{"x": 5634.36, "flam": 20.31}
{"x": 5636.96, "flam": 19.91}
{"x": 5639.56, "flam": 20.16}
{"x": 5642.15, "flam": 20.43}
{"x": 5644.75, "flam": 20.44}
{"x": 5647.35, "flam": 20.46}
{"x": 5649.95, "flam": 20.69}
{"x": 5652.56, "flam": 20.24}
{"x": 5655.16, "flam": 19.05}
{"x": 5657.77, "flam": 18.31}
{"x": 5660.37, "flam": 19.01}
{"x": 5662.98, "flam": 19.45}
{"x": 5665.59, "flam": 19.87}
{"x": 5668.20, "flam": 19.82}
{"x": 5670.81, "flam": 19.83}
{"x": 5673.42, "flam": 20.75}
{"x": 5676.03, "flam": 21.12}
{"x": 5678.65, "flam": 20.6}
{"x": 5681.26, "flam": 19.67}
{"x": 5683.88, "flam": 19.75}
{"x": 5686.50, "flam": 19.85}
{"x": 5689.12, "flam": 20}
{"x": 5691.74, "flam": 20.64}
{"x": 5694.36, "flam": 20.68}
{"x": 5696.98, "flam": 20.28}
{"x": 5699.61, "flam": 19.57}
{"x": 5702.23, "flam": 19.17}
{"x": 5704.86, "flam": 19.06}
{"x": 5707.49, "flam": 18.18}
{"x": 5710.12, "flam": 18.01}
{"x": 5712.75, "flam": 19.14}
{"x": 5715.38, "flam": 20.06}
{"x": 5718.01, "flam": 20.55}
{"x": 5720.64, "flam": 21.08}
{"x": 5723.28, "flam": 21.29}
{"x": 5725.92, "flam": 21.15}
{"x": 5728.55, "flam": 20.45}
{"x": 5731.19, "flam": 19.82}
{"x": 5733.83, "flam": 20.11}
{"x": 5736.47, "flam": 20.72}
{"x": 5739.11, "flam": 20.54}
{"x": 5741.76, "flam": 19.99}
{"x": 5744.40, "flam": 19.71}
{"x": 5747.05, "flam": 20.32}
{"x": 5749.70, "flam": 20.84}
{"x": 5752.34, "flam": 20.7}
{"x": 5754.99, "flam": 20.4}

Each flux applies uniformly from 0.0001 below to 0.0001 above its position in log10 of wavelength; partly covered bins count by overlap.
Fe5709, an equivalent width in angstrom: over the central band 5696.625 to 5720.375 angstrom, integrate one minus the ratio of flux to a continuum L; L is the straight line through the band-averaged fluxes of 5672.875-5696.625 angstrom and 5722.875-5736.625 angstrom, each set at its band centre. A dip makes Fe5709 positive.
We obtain 1.2 angstrom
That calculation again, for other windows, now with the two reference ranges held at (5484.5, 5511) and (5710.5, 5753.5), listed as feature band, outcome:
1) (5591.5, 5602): 0.8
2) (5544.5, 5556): -0.8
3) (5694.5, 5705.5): 0.2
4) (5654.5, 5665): 0.4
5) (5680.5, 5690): 0.1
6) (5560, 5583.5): 0.0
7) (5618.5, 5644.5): -0.7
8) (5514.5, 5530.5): -0.7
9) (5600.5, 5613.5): 0.0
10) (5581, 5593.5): 0.8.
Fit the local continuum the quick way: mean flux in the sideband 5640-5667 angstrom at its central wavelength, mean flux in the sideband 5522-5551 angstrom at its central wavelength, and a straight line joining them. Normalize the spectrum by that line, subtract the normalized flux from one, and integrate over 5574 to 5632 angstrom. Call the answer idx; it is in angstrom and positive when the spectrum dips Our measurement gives 1.6 angstrom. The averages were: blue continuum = 19.4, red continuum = 19.8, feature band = 19.1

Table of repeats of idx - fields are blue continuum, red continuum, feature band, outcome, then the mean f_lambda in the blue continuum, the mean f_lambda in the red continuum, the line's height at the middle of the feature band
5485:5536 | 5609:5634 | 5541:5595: 0.8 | 18.9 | 19.9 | 19.4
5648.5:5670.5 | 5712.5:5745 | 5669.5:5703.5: -0.4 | 19.6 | 20.4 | 19.9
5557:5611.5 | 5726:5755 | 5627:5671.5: -1.2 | 18.8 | 20.4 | 19.4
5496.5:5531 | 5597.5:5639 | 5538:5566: -0.7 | 19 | 19.6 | 19.2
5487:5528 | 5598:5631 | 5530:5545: 0.1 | 19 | 19.4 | 19.1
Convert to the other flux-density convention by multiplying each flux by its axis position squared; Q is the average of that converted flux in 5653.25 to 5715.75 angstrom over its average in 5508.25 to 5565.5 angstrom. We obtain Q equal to 1.1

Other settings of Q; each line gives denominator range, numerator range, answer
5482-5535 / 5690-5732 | 1.14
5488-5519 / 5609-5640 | 1.12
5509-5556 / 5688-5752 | 1.10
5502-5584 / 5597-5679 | 1.06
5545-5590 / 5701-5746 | 1.09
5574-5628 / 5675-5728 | 1.09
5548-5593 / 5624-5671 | 1.07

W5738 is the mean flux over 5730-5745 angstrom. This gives 20.2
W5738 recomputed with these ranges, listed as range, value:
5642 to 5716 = 19.8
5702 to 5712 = 18.6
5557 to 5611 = 18.8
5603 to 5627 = 19.6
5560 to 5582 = 19.1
